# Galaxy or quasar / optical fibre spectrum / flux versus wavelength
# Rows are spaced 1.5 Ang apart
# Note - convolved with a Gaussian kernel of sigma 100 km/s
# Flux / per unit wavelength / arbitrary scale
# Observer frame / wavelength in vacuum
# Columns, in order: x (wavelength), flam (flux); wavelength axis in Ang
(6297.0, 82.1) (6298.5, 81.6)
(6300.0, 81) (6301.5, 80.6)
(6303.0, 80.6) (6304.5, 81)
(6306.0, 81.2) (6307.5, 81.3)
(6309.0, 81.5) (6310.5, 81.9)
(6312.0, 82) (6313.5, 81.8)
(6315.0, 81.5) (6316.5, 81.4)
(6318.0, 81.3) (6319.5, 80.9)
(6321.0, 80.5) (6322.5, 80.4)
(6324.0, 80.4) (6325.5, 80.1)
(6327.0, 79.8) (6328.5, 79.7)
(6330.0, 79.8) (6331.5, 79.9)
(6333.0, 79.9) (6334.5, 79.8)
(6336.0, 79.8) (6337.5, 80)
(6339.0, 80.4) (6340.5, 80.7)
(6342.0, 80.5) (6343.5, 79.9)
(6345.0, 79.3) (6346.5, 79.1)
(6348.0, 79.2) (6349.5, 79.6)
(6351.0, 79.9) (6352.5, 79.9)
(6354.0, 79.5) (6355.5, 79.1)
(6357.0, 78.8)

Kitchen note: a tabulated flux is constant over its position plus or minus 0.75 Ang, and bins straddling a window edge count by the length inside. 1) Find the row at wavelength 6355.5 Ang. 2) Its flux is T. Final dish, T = 79.1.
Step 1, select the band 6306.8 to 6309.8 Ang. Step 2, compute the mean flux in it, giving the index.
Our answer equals 81.4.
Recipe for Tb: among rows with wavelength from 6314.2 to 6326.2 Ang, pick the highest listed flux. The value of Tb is 81.5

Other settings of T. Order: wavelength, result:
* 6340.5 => 80.7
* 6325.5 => 80.1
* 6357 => 78.8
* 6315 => 81.5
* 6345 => 79.3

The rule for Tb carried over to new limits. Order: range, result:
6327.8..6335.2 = 79.9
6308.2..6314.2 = 82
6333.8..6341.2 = 80.7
